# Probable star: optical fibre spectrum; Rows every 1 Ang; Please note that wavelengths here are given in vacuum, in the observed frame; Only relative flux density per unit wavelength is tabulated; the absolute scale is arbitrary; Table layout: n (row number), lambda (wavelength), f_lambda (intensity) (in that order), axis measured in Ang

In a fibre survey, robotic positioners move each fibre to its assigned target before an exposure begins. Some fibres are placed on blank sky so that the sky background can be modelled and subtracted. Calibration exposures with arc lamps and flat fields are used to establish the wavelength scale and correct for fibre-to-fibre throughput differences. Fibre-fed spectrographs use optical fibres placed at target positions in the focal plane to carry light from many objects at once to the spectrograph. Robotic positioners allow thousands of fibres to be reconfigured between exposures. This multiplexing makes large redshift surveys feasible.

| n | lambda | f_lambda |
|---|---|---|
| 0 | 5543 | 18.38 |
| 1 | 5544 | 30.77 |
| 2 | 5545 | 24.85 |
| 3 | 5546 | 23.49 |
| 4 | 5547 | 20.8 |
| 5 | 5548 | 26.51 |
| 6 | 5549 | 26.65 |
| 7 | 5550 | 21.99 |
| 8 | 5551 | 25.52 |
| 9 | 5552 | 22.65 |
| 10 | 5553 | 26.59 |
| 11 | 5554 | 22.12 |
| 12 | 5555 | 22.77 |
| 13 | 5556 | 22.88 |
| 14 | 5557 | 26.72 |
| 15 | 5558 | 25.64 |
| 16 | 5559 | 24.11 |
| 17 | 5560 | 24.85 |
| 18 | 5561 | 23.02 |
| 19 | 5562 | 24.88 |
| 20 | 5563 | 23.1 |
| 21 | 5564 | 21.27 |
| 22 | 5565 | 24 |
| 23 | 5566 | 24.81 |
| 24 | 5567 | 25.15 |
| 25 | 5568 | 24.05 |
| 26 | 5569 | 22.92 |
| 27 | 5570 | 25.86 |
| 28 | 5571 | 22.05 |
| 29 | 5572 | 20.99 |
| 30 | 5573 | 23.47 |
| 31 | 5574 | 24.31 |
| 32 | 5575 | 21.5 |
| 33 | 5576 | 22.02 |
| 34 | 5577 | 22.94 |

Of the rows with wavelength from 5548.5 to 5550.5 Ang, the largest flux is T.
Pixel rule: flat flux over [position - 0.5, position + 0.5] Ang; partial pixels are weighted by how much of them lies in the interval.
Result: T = 26.65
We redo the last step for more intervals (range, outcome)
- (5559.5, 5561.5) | 24.85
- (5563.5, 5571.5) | 25.86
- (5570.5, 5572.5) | 22.05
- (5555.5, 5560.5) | 26.72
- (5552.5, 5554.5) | 26.59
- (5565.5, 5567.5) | 25.15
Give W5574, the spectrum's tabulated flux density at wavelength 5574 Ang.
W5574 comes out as 24.31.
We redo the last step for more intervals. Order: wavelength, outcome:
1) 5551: 25.52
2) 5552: 22.65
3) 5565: 24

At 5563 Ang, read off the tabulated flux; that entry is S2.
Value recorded 23.1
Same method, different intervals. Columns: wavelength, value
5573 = 23.47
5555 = 22.77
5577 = 22.94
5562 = 24.88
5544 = 30.77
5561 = 23.02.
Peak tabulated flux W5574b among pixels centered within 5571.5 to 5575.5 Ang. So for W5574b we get 24.31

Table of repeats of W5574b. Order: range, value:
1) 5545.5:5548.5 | 26.51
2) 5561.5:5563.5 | 24.88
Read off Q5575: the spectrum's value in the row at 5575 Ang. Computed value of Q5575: 21.5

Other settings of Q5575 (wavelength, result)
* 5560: 24.85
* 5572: 20.99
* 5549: 26.65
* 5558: 25.64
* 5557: 26.72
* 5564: 21.27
